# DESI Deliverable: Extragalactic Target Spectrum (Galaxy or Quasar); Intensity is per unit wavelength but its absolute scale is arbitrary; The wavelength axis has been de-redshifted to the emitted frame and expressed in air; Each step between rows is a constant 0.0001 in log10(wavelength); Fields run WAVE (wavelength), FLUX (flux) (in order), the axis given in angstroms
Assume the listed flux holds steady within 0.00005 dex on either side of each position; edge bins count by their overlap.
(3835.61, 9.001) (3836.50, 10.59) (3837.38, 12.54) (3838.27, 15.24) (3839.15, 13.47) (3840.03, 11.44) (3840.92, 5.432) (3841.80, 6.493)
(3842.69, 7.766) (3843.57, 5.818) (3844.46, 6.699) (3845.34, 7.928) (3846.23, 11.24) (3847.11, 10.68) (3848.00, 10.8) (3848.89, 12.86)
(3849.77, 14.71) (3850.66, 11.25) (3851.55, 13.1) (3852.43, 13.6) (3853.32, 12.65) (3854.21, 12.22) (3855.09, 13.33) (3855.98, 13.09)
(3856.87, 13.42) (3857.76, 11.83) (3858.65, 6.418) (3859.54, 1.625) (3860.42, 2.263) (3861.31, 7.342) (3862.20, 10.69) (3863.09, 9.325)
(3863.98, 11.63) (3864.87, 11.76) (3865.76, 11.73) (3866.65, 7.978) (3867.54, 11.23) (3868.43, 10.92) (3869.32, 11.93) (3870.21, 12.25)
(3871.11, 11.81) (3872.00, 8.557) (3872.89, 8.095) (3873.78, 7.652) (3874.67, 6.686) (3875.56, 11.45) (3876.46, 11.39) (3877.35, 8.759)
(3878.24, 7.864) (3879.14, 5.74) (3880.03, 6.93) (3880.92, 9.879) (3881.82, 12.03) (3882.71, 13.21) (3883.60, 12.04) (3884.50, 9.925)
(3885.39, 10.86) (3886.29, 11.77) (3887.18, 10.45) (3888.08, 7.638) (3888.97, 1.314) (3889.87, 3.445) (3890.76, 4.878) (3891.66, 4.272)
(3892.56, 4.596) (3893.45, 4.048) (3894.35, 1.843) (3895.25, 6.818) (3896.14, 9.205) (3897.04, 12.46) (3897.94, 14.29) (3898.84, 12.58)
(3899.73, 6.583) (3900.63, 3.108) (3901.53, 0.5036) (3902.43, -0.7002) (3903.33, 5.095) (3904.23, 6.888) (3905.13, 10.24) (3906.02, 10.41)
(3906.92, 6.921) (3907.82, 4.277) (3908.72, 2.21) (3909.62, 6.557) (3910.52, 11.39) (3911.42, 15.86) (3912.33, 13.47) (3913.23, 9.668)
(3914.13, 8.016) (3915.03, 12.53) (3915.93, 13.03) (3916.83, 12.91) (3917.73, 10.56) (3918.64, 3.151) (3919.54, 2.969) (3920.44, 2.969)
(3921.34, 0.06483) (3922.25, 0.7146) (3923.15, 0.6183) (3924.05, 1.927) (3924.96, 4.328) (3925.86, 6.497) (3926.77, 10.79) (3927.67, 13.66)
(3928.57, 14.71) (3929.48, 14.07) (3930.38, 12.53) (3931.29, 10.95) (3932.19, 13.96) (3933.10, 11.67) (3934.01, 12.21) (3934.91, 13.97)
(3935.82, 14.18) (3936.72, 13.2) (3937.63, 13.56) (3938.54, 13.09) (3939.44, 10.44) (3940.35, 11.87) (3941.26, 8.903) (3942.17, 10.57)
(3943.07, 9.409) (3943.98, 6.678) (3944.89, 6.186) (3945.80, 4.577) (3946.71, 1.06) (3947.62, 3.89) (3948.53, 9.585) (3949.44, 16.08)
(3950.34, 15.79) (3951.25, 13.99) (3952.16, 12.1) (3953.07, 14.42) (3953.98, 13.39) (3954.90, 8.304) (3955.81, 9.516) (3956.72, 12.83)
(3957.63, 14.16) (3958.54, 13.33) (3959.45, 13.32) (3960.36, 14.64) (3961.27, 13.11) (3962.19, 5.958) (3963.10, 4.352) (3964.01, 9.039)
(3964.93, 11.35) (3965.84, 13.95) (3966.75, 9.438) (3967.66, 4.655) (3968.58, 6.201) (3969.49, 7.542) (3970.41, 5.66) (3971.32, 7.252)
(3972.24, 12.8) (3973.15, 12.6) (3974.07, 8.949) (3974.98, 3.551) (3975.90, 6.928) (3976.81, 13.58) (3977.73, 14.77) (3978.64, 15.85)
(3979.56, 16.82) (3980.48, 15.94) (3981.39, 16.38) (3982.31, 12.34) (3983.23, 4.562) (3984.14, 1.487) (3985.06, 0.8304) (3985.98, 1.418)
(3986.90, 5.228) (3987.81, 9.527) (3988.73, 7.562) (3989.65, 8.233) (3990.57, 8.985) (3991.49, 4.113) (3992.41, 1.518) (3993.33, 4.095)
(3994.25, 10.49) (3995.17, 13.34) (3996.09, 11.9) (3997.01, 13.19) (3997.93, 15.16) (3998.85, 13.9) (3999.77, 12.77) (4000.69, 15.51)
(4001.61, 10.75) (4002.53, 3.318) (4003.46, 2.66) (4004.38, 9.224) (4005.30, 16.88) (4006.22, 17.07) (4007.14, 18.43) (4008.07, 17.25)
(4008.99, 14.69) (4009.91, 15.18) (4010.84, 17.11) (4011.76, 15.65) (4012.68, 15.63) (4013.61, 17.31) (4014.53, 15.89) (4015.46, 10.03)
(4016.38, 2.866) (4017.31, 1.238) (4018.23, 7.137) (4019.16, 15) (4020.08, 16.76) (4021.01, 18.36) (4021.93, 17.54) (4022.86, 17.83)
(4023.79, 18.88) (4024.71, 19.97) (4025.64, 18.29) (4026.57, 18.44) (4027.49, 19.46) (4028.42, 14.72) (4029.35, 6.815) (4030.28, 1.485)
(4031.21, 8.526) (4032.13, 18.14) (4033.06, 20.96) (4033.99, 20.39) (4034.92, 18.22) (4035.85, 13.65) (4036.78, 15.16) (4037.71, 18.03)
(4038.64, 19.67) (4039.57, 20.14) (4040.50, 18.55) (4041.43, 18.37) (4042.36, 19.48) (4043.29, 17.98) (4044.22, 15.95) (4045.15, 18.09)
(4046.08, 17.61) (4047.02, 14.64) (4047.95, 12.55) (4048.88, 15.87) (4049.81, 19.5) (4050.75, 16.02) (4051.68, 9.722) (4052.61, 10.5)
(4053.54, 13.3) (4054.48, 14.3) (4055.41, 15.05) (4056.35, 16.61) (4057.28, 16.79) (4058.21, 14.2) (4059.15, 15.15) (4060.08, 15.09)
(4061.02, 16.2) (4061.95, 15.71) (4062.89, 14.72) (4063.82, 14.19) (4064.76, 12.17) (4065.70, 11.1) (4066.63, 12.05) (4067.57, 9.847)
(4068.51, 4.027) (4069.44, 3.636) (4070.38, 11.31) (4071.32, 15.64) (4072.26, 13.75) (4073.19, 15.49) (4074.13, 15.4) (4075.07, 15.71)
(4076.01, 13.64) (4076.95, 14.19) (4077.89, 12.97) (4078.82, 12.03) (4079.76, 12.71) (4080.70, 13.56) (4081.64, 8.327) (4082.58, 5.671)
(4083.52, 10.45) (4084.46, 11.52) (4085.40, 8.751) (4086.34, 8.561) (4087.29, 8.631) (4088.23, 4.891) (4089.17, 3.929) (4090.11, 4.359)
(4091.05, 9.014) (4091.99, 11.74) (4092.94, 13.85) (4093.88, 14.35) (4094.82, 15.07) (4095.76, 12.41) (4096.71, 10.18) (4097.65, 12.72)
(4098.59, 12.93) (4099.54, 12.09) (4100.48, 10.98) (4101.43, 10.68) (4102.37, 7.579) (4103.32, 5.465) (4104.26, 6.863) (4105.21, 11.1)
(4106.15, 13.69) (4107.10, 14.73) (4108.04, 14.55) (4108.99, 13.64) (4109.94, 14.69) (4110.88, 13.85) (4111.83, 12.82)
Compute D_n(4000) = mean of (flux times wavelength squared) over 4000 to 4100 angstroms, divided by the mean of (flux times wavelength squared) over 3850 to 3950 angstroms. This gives 1.63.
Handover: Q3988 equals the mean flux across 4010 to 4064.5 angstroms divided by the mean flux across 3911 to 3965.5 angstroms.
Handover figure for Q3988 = 1.5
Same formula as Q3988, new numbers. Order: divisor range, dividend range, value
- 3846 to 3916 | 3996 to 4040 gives 1.58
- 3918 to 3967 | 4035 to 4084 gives 1.45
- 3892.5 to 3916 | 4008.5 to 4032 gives 1.77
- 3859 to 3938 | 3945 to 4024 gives 1.26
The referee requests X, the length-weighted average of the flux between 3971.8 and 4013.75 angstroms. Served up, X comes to 10.9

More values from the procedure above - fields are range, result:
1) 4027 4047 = 16.2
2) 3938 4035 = 11.3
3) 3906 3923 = 7.57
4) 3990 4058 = 14.1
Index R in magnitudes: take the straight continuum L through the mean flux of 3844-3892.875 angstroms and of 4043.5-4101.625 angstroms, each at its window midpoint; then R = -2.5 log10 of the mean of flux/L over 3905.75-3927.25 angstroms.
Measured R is 0.39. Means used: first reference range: 9.6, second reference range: 12.5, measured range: 7.14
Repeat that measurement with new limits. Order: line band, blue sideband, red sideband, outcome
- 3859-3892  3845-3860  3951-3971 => 0.24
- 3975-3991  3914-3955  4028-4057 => 0.30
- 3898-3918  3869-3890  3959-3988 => 0.12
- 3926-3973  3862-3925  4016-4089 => -0.08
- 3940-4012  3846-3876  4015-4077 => 0.25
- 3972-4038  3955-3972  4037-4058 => 0.08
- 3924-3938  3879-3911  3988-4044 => -0.25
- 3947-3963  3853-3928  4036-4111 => -0.19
